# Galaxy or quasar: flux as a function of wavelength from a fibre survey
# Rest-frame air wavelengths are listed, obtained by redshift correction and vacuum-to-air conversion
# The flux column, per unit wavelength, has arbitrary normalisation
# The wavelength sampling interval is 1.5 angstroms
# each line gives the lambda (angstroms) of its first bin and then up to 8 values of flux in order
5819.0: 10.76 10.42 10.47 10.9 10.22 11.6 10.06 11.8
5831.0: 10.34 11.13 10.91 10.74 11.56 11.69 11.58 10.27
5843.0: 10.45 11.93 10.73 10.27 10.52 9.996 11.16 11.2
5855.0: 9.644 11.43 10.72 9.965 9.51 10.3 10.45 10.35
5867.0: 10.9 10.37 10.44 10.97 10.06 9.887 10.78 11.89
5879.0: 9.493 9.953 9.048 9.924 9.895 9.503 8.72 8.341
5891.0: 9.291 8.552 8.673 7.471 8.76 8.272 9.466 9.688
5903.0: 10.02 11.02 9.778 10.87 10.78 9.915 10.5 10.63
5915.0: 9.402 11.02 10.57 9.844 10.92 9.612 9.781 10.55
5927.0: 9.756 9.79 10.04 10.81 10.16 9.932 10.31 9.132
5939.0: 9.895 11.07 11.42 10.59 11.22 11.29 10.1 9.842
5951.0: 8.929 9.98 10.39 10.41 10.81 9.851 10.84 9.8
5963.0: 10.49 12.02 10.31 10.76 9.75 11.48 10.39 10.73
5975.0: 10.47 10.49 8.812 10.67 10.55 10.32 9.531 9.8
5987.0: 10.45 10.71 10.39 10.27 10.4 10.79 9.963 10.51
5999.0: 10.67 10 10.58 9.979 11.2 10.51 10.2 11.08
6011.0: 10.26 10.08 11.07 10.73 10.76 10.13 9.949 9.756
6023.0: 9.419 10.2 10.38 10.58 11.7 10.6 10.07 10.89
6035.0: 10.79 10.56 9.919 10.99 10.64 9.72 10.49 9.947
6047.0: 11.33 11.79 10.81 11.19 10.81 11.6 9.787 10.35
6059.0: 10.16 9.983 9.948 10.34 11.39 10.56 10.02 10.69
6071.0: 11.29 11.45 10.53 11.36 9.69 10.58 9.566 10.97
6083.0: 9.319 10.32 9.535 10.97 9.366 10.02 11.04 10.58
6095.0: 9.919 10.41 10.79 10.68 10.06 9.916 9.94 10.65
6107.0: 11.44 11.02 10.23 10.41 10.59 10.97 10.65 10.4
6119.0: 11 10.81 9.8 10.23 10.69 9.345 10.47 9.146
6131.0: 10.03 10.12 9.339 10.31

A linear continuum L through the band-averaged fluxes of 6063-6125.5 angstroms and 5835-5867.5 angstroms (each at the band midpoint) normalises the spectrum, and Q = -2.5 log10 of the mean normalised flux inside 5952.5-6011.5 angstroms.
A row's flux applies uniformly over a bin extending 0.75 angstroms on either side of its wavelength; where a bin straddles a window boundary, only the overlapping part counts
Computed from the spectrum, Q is 0.02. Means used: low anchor 10.7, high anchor 10.5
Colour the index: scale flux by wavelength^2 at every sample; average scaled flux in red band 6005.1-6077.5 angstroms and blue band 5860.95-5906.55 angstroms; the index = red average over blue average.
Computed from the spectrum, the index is 1.1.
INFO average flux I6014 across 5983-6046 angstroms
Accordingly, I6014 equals 10.4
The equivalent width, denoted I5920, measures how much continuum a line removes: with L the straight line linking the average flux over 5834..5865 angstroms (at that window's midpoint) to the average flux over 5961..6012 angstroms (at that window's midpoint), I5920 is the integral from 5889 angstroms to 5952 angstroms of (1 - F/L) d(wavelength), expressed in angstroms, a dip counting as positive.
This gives 3.6 angstroms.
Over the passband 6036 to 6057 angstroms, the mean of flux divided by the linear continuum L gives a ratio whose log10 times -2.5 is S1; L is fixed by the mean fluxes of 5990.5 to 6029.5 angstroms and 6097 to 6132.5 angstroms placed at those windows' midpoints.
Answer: -0.03 mag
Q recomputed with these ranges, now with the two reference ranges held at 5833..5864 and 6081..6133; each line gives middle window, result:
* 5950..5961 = 0.04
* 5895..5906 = 0.14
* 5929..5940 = 0.06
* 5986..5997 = 0.01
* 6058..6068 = 0.00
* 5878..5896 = 0.17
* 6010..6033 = 0.01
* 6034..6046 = 0.00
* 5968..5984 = 0.02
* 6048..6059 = -0.04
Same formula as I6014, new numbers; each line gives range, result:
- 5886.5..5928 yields 9.71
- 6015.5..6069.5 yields 10.5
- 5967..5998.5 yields 10.3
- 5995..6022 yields 10.4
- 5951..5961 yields 10.3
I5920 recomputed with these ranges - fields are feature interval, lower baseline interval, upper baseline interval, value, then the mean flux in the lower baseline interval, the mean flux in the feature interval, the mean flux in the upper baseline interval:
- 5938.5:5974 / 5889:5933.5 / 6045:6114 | -1.8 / 9.82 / 10.5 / 10.5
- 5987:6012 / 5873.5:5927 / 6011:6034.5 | -0.4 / 9.8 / 10.5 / 10.4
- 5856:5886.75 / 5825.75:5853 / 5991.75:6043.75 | 1.6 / 10.9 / 10.3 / 10.4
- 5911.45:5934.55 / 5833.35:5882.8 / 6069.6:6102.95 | 0.7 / 10.6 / 10.2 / 10.4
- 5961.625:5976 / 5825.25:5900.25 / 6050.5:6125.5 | -0.4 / 10.2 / 10.7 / 10.5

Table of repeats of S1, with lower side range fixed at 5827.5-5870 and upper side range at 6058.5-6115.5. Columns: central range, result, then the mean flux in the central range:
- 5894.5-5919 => 0.082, 9.87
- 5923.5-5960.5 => 0.034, 10.3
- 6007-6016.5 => -0.005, 10.6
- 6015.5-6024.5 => 0.046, 10.1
